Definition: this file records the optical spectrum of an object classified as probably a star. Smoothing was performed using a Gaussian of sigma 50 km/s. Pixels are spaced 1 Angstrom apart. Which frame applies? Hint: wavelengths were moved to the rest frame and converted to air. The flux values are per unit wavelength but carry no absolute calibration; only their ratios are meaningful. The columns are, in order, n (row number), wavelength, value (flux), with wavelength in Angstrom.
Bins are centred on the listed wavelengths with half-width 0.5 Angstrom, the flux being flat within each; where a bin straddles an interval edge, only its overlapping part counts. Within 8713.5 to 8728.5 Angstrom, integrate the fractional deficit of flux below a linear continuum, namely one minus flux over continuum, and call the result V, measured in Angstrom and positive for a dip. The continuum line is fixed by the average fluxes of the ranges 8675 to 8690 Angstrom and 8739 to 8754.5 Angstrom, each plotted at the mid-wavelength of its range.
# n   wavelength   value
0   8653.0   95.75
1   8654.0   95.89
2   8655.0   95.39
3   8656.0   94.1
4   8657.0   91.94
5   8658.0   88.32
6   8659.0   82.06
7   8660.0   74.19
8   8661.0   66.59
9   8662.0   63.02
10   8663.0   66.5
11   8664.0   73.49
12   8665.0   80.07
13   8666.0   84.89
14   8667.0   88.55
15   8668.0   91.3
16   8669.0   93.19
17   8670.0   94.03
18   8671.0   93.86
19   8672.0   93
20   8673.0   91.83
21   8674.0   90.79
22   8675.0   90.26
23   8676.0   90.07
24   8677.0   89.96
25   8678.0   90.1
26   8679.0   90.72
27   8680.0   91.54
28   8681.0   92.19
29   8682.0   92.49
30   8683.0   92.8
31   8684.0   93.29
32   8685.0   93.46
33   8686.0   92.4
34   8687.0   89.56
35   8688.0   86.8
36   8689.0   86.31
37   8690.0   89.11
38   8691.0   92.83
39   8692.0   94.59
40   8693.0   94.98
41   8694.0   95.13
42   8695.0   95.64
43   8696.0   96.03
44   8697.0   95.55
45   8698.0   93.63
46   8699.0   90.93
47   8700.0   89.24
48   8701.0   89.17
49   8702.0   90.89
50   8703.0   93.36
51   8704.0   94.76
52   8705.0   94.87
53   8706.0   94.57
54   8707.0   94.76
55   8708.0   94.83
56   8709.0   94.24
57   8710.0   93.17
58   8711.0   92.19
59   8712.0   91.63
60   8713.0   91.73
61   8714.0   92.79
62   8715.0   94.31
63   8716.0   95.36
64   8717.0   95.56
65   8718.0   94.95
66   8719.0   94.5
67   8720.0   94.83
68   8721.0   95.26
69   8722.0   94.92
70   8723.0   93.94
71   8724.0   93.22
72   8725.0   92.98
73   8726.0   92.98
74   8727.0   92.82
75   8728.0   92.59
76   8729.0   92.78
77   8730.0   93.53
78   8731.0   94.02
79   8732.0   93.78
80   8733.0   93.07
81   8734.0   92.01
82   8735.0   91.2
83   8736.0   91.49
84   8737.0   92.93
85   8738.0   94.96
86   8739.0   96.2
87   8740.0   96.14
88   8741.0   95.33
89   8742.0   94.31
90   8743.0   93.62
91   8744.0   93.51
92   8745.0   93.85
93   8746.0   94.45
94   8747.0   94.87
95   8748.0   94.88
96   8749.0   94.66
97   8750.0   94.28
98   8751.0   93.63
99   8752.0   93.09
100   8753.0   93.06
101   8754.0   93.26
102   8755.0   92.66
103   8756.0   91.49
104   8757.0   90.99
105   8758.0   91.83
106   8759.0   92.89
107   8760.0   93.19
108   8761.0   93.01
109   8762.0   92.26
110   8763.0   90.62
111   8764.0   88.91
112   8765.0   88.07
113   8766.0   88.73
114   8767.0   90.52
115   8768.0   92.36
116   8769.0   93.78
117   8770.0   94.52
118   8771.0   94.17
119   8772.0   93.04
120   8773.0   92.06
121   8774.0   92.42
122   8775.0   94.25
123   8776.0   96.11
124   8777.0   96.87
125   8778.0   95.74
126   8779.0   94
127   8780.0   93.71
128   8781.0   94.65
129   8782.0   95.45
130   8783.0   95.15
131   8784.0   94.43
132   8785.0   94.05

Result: -0.2 Angstrom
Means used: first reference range 90.8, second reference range 94.3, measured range 94.1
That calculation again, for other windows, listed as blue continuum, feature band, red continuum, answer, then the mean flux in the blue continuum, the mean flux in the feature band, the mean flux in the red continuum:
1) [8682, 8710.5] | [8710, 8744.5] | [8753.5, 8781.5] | -0.4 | 92.7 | 93.7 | 92.7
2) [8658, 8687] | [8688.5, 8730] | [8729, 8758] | -1.4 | 86.7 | 93.4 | 93.6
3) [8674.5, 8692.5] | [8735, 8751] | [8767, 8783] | -0.2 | 91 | 94.2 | 94.1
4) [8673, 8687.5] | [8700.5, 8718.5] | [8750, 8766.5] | -0.4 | 91.4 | 93.5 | 91.8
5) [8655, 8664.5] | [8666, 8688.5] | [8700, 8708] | -1.9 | 78.7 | 91.3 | 93.1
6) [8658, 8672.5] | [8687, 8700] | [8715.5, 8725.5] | -0.6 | 82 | 92.4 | 94.6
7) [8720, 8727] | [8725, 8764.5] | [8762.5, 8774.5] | -0.2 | 93.9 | 93.2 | 91.6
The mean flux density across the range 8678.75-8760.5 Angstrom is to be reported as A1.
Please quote 93.2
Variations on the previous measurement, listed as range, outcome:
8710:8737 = 93.4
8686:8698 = 92.5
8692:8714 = 93.4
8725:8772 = 93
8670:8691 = 91.1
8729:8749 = 93.9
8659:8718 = 90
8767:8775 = 93.1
